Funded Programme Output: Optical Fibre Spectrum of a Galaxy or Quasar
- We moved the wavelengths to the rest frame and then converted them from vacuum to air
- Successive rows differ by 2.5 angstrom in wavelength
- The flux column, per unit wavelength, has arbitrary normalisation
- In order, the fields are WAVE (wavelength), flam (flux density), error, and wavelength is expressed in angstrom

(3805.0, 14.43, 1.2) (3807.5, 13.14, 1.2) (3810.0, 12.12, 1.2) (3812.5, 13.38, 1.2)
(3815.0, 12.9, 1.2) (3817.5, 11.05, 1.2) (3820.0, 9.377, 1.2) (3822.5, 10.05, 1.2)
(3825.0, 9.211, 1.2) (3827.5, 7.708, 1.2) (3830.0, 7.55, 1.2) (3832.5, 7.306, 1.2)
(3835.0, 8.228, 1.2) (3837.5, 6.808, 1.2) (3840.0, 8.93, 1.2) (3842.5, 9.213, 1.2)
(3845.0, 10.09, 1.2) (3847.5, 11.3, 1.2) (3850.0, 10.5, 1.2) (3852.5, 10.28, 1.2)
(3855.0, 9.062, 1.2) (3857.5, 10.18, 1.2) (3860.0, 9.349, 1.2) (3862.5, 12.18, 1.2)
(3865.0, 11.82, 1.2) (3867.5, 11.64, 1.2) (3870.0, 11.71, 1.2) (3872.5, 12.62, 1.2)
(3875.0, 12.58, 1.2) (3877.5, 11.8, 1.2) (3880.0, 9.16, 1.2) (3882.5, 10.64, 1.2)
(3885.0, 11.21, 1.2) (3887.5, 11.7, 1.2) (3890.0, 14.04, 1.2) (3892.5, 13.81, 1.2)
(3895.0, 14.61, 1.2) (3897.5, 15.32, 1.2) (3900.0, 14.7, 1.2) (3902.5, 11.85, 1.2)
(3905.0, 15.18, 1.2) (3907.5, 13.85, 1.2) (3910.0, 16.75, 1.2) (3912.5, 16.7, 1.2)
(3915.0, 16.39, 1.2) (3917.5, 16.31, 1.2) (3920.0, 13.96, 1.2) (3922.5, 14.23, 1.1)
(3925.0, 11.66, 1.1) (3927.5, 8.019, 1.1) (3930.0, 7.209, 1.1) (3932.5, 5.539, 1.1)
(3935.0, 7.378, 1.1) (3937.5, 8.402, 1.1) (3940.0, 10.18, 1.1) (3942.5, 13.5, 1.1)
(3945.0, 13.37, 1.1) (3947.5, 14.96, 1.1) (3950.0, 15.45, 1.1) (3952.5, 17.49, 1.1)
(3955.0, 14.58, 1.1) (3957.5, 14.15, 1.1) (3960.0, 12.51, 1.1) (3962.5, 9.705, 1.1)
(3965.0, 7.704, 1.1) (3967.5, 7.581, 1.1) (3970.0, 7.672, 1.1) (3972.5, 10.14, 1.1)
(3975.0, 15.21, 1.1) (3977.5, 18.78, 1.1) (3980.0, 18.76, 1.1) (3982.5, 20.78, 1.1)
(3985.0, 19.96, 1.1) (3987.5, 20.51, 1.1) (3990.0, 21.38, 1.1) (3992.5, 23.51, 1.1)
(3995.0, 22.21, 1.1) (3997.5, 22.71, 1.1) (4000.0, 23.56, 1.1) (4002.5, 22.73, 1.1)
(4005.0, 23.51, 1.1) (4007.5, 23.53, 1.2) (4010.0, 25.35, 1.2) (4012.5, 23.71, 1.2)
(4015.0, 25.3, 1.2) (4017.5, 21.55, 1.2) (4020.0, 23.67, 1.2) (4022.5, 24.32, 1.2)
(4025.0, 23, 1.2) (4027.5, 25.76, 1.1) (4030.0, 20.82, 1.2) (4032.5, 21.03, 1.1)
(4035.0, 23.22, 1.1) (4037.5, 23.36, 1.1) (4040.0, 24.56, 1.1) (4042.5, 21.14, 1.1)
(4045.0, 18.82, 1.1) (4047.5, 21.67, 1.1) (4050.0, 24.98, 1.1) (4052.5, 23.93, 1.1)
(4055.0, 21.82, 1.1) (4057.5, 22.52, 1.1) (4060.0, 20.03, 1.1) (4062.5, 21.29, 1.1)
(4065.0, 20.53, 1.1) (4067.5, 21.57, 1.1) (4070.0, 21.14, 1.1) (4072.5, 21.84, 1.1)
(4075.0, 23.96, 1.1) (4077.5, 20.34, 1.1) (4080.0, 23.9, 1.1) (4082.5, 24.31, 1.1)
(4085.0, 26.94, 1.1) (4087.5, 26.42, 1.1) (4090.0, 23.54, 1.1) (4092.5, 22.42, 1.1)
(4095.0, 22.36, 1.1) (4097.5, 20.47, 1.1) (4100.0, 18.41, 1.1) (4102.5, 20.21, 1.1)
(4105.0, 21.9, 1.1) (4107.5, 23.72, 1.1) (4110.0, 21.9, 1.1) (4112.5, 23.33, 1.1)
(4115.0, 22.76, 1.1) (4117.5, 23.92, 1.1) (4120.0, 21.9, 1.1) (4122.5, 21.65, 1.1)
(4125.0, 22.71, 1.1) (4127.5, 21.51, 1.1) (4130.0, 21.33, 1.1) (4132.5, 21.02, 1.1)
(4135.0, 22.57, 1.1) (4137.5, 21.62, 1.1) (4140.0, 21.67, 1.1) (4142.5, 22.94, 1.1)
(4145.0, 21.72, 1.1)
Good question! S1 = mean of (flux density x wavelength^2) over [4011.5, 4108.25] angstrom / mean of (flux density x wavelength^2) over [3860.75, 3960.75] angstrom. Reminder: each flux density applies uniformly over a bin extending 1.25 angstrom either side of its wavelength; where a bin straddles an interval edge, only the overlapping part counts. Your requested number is 1.91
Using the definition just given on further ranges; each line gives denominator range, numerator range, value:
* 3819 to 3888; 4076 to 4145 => 2.53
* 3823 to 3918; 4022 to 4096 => 2.15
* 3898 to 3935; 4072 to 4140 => 1.92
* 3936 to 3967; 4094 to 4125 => 1.90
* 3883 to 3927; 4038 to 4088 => 1.73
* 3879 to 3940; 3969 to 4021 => 1.75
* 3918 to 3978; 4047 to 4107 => 2.05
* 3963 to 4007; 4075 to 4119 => 1.34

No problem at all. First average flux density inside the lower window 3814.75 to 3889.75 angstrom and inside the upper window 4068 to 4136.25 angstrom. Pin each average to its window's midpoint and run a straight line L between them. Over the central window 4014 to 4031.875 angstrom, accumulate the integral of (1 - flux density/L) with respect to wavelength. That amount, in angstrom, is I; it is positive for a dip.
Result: -4.6 angstrom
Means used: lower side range 10.2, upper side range 22.5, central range 23.4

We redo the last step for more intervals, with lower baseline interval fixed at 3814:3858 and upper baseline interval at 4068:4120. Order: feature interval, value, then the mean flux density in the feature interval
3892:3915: -3.6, 14.9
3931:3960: 5.5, 12.2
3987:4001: -3.9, 22.4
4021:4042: -4.1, 23.2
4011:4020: -2.4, 23.6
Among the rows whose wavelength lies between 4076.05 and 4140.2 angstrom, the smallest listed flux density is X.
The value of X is 18.41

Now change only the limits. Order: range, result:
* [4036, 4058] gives 18.82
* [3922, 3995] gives 5.539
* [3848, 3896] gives 9.062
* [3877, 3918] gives 9.16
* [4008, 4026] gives 21.55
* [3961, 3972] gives 7.581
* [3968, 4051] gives 7.672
